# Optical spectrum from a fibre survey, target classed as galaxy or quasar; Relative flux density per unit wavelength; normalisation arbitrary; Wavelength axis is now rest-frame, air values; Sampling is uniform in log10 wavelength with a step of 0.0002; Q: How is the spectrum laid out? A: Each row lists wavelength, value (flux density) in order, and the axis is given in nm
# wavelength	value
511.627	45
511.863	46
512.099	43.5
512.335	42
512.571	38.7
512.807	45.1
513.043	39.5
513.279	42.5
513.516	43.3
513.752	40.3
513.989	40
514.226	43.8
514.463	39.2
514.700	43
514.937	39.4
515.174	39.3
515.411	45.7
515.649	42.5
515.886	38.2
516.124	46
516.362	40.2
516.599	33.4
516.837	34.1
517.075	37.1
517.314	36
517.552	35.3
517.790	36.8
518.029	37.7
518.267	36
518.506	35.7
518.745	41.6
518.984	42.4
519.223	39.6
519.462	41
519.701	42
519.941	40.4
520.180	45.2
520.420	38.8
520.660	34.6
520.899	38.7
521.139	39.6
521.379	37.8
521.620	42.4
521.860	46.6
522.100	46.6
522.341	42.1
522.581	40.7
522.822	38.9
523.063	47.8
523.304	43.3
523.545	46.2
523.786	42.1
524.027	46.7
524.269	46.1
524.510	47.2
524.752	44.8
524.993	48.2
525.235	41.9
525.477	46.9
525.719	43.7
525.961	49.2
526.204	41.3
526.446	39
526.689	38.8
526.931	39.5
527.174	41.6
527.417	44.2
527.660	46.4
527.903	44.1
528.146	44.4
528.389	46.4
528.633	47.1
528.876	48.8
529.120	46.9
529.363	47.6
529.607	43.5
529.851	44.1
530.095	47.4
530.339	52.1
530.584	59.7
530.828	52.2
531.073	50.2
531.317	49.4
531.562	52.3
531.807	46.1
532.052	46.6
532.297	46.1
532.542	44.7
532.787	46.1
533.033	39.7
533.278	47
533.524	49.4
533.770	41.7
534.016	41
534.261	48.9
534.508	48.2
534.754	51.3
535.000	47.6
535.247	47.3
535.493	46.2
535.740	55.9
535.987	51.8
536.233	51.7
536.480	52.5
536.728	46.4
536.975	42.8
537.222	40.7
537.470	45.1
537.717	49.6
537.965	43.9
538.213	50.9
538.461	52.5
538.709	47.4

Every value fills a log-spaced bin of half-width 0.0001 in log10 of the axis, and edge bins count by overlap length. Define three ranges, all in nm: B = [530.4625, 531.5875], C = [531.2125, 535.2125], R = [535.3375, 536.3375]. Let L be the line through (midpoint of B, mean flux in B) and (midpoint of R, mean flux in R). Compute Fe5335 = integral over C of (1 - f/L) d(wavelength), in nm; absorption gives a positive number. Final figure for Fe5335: 0.42 nm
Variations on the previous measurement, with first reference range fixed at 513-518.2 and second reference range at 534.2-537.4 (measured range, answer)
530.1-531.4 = -0.17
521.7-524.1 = -0.07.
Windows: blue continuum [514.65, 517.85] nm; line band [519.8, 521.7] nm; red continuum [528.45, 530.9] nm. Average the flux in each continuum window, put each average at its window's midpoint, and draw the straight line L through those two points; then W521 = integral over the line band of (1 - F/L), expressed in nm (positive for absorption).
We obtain 0.12 nm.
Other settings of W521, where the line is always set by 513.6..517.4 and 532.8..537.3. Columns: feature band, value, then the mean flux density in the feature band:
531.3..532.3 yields -0.047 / 48.2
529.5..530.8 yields -0.120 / 49.6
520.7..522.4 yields 0.024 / 41.6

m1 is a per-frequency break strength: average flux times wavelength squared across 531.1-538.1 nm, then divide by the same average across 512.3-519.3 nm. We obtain 1.3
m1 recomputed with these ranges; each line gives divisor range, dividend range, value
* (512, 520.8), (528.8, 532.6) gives 1.29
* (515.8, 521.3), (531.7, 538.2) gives 1.29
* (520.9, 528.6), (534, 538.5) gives 1.15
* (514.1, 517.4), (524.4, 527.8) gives 1.14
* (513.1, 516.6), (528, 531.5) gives 1.24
